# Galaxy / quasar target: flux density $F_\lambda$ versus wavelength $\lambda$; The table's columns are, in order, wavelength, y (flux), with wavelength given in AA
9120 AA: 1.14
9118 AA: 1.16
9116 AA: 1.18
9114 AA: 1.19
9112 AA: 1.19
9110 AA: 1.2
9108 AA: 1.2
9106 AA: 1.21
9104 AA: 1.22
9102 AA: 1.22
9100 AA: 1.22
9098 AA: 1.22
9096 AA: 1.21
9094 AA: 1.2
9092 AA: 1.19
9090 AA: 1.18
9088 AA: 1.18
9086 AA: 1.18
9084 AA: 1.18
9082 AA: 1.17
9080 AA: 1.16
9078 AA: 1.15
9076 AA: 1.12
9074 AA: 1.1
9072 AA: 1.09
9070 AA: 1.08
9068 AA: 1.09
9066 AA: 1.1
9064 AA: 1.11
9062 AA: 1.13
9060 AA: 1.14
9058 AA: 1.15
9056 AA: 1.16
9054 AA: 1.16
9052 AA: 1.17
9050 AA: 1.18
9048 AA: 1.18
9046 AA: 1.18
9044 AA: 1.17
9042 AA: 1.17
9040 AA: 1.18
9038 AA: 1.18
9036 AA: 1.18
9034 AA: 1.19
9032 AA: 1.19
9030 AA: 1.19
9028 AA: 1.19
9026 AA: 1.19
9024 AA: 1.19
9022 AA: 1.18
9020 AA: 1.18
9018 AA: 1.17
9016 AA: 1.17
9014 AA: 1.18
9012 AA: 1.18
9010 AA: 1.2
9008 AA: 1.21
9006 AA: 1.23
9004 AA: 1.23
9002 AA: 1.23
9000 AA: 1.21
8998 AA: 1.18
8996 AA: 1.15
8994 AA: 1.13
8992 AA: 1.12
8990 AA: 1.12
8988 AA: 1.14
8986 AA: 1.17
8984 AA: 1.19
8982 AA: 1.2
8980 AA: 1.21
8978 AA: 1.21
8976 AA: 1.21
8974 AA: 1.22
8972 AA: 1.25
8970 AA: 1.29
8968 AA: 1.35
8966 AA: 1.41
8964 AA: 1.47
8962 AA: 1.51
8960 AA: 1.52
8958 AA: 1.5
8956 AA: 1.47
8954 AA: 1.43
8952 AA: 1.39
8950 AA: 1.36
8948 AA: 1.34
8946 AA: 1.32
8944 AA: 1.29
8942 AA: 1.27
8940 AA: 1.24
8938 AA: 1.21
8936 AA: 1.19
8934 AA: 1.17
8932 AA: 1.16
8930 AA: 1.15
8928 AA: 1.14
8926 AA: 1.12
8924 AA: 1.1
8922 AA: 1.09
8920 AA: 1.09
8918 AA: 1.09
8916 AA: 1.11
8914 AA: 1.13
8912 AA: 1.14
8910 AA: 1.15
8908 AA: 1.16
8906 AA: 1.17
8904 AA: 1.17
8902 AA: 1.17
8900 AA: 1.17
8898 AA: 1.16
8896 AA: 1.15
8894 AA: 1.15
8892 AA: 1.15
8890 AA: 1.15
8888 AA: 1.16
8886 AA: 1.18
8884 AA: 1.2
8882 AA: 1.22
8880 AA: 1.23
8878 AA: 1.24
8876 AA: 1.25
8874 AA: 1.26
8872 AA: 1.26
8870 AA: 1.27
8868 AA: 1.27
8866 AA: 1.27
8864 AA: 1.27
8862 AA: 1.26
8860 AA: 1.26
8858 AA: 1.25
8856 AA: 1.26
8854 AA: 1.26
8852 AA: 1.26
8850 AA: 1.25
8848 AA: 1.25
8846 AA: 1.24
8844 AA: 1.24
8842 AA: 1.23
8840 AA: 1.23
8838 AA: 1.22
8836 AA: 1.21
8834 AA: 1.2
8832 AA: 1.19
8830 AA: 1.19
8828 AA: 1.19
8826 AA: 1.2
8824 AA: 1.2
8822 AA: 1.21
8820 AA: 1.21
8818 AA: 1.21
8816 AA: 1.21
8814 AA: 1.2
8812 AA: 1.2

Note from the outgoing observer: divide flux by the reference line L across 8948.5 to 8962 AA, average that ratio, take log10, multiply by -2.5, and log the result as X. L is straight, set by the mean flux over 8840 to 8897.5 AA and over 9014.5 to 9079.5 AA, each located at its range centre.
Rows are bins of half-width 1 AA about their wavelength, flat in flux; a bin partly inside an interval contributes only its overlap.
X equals -0.21 mag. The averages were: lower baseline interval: 1.23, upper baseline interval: 1.16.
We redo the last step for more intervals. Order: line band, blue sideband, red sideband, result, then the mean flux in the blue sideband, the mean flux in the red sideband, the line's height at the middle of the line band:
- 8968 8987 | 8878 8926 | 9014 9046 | -0.05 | 1.15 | 1.18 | 1.17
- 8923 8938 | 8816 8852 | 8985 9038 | 0.04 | 1.22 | 1.18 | 1.2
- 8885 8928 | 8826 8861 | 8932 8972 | 0.14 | 1.23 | 1.35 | 1.3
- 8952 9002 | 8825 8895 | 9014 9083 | -0.08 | 1.23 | 1.16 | 1.18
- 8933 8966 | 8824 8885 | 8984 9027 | -0.13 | 1.24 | 1.18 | 1.2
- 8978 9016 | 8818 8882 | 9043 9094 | 0.00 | 1.24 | 1.15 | 1.18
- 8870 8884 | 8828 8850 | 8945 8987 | 0.01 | 1.22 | 1.33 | 1.25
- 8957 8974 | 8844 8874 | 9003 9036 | -0.16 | 1.26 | 1.19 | 1.21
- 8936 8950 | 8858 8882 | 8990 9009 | -0.05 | 1.26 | 1.18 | 1.22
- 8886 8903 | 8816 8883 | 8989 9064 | 0.06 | 1.23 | 1.18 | 1.22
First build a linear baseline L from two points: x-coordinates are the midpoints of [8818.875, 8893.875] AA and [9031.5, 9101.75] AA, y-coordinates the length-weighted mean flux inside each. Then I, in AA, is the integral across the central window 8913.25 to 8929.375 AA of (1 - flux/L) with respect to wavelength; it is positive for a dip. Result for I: 1.3 AA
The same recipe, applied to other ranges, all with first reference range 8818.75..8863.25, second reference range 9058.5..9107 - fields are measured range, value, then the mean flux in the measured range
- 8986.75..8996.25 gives 0.4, 1.13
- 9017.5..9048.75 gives -0.2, 1.18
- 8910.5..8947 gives 1.1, 1.17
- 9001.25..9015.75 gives -0.3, 1.21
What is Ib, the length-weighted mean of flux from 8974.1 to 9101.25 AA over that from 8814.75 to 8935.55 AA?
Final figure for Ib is 0.98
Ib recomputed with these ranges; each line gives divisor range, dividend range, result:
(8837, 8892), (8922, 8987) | 1.03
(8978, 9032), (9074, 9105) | 1.00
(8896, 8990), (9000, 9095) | 0.94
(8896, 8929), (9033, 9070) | 1.02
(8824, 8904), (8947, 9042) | 1.02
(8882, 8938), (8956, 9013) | 1.09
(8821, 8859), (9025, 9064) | 0.96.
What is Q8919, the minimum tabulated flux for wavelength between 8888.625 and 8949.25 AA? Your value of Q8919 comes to 1.09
